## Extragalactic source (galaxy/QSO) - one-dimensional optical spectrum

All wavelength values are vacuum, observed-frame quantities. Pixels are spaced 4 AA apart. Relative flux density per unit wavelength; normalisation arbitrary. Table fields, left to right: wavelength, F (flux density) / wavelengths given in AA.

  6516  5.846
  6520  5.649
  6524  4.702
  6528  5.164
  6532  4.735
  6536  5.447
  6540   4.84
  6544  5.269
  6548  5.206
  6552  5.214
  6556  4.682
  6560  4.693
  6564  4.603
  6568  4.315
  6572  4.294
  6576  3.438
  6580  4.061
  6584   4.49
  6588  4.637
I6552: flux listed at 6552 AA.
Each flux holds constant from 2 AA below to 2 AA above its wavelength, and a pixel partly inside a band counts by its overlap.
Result 5.214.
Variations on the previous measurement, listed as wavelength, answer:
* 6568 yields 4.315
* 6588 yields 4.637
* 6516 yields 5.846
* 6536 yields 5.447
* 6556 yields 4.682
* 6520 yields 5.649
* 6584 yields 4.49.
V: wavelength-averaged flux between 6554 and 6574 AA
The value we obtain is 4.52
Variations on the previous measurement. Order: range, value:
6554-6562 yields 4.69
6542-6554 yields 5.23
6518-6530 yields 5.17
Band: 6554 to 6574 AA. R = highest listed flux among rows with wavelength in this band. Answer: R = 4.693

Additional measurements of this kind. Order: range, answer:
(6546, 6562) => 5.214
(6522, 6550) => 5.447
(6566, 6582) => 4.315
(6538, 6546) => 5.269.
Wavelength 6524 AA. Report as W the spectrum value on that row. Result 4.702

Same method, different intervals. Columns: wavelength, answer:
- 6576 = 3.438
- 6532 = 4.735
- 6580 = 4.061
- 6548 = 5.206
